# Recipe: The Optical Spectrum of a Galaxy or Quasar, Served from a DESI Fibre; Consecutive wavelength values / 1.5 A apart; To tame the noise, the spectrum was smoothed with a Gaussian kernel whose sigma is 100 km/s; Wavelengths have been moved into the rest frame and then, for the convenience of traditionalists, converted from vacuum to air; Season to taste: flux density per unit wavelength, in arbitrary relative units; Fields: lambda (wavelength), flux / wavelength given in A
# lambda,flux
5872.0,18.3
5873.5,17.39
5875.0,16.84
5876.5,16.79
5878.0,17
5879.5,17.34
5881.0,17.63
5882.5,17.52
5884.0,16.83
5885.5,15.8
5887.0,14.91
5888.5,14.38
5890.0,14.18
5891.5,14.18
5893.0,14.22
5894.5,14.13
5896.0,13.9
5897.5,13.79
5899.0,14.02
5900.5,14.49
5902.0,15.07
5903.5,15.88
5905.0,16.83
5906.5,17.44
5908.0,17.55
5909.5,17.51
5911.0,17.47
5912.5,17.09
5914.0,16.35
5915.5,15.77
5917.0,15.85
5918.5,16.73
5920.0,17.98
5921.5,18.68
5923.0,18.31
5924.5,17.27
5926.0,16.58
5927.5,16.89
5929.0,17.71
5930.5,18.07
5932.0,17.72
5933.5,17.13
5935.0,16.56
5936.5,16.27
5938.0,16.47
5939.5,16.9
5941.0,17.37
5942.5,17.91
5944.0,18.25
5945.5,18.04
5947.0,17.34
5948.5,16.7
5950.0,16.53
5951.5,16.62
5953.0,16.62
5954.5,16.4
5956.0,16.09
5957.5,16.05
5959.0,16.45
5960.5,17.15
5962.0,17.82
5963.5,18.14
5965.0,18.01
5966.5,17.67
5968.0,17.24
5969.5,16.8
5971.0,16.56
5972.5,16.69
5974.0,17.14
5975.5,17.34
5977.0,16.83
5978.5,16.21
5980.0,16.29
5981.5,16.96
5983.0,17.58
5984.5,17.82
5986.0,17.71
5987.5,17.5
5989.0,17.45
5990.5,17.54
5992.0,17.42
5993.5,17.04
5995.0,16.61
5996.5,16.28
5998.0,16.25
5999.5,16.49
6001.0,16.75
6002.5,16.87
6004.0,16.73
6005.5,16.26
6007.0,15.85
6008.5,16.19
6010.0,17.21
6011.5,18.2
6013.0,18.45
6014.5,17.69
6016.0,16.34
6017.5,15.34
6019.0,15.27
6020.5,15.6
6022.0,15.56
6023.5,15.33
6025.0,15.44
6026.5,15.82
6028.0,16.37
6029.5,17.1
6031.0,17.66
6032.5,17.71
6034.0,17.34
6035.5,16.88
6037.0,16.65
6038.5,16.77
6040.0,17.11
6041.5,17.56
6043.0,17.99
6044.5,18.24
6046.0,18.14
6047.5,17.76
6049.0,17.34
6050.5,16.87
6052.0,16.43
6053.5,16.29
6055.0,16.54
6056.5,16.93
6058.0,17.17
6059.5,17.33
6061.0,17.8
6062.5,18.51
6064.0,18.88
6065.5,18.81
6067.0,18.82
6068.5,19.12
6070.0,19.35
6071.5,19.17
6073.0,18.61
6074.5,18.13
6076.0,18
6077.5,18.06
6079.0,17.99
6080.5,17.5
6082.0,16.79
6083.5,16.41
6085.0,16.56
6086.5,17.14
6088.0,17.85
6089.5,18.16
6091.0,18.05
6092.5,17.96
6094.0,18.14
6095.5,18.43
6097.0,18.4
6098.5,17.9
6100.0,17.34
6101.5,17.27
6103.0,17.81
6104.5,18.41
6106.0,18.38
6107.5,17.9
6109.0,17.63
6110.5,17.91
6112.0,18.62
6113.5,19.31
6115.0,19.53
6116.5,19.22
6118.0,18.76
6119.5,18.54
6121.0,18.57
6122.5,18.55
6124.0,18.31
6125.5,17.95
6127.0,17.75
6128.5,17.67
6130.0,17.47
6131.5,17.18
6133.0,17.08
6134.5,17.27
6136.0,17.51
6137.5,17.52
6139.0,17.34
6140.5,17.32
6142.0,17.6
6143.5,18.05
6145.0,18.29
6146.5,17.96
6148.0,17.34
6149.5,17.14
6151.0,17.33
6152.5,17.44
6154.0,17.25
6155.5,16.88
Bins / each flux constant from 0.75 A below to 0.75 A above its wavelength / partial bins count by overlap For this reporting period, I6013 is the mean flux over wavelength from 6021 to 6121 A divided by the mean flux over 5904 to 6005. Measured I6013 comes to 1.0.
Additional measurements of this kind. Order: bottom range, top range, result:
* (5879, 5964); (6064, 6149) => 1.09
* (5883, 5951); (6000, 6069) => 1.04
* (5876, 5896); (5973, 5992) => 1.10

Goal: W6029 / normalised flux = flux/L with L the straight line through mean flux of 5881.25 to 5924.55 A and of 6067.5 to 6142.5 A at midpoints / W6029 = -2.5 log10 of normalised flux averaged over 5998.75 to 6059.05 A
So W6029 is 0.028 mag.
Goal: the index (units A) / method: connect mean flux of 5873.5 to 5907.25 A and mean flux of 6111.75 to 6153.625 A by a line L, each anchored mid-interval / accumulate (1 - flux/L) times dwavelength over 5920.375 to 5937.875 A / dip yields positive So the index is -1.5 A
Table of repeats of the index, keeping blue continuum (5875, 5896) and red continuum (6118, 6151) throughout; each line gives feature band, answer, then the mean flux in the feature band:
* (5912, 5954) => -2.6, 17.1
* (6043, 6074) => -1.4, 17.9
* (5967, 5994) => -1.0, 17.1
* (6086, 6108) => -0.6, 18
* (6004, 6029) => 0.7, 16.3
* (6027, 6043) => -0.2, 17.1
